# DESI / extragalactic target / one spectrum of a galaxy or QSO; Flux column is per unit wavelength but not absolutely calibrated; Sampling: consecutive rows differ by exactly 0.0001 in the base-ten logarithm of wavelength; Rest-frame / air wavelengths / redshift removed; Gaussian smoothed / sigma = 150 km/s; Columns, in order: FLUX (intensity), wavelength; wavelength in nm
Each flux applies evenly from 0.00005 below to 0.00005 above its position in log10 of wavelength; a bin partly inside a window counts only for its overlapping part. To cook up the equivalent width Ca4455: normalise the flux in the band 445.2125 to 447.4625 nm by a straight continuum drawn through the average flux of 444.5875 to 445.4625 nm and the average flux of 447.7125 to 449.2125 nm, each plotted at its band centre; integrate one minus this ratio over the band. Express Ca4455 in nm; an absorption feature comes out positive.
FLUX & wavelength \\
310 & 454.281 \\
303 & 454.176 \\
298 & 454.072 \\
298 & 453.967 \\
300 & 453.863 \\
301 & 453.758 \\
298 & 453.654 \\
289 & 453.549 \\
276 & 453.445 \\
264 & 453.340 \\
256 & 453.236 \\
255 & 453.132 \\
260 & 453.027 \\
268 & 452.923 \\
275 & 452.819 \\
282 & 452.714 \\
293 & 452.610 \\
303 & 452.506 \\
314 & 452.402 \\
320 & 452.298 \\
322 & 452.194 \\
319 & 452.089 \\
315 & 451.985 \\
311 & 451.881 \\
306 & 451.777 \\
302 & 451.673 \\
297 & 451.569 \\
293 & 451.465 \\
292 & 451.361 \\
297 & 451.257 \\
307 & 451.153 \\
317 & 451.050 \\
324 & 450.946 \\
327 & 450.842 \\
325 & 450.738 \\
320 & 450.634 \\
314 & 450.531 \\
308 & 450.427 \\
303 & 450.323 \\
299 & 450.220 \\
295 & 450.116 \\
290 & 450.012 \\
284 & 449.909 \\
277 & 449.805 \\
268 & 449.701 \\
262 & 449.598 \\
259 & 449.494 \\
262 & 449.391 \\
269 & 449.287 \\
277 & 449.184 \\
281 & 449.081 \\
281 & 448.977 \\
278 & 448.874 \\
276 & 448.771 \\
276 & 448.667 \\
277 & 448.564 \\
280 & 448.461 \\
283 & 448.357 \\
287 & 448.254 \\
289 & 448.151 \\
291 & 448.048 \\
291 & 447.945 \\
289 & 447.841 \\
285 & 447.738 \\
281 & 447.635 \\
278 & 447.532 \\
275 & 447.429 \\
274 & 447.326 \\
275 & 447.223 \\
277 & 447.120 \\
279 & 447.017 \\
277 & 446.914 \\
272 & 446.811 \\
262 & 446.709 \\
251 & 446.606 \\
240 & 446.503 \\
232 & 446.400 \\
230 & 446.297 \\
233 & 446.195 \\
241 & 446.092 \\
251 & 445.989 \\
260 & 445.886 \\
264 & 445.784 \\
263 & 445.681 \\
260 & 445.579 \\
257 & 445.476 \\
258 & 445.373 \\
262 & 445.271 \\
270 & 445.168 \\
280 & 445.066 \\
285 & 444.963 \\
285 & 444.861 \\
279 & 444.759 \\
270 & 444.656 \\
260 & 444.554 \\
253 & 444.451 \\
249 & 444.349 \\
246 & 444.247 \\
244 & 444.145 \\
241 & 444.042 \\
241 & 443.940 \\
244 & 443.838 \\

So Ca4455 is 0.15 nm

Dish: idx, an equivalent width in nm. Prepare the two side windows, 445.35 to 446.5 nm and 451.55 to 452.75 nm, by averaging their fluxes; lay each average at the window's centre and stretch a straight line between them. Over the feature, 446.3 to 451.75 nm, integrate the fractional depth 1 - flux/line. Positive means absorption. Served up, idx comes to -0.119 nm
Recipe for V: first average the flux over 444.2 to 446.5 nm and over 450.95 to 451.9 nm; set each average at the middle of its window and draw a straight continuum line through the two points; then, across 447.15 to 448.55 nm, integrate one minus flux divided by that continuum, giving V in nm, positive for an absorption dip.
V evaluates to -0.03 nm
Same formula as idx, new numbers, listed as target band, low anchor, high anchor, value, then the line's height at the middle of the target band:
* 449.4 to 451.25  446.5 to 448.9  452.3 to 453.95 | -0.11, 281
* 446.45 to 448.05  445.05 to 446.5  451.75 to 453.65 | -0.08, 261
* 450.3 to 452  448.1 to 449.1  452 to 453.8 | -0.14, 285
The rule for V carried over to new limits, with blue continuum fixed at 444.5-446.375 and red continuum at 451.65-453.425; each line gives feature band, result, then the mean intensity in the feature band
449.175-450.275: 0.01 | 277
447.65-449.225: -0.05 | 283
